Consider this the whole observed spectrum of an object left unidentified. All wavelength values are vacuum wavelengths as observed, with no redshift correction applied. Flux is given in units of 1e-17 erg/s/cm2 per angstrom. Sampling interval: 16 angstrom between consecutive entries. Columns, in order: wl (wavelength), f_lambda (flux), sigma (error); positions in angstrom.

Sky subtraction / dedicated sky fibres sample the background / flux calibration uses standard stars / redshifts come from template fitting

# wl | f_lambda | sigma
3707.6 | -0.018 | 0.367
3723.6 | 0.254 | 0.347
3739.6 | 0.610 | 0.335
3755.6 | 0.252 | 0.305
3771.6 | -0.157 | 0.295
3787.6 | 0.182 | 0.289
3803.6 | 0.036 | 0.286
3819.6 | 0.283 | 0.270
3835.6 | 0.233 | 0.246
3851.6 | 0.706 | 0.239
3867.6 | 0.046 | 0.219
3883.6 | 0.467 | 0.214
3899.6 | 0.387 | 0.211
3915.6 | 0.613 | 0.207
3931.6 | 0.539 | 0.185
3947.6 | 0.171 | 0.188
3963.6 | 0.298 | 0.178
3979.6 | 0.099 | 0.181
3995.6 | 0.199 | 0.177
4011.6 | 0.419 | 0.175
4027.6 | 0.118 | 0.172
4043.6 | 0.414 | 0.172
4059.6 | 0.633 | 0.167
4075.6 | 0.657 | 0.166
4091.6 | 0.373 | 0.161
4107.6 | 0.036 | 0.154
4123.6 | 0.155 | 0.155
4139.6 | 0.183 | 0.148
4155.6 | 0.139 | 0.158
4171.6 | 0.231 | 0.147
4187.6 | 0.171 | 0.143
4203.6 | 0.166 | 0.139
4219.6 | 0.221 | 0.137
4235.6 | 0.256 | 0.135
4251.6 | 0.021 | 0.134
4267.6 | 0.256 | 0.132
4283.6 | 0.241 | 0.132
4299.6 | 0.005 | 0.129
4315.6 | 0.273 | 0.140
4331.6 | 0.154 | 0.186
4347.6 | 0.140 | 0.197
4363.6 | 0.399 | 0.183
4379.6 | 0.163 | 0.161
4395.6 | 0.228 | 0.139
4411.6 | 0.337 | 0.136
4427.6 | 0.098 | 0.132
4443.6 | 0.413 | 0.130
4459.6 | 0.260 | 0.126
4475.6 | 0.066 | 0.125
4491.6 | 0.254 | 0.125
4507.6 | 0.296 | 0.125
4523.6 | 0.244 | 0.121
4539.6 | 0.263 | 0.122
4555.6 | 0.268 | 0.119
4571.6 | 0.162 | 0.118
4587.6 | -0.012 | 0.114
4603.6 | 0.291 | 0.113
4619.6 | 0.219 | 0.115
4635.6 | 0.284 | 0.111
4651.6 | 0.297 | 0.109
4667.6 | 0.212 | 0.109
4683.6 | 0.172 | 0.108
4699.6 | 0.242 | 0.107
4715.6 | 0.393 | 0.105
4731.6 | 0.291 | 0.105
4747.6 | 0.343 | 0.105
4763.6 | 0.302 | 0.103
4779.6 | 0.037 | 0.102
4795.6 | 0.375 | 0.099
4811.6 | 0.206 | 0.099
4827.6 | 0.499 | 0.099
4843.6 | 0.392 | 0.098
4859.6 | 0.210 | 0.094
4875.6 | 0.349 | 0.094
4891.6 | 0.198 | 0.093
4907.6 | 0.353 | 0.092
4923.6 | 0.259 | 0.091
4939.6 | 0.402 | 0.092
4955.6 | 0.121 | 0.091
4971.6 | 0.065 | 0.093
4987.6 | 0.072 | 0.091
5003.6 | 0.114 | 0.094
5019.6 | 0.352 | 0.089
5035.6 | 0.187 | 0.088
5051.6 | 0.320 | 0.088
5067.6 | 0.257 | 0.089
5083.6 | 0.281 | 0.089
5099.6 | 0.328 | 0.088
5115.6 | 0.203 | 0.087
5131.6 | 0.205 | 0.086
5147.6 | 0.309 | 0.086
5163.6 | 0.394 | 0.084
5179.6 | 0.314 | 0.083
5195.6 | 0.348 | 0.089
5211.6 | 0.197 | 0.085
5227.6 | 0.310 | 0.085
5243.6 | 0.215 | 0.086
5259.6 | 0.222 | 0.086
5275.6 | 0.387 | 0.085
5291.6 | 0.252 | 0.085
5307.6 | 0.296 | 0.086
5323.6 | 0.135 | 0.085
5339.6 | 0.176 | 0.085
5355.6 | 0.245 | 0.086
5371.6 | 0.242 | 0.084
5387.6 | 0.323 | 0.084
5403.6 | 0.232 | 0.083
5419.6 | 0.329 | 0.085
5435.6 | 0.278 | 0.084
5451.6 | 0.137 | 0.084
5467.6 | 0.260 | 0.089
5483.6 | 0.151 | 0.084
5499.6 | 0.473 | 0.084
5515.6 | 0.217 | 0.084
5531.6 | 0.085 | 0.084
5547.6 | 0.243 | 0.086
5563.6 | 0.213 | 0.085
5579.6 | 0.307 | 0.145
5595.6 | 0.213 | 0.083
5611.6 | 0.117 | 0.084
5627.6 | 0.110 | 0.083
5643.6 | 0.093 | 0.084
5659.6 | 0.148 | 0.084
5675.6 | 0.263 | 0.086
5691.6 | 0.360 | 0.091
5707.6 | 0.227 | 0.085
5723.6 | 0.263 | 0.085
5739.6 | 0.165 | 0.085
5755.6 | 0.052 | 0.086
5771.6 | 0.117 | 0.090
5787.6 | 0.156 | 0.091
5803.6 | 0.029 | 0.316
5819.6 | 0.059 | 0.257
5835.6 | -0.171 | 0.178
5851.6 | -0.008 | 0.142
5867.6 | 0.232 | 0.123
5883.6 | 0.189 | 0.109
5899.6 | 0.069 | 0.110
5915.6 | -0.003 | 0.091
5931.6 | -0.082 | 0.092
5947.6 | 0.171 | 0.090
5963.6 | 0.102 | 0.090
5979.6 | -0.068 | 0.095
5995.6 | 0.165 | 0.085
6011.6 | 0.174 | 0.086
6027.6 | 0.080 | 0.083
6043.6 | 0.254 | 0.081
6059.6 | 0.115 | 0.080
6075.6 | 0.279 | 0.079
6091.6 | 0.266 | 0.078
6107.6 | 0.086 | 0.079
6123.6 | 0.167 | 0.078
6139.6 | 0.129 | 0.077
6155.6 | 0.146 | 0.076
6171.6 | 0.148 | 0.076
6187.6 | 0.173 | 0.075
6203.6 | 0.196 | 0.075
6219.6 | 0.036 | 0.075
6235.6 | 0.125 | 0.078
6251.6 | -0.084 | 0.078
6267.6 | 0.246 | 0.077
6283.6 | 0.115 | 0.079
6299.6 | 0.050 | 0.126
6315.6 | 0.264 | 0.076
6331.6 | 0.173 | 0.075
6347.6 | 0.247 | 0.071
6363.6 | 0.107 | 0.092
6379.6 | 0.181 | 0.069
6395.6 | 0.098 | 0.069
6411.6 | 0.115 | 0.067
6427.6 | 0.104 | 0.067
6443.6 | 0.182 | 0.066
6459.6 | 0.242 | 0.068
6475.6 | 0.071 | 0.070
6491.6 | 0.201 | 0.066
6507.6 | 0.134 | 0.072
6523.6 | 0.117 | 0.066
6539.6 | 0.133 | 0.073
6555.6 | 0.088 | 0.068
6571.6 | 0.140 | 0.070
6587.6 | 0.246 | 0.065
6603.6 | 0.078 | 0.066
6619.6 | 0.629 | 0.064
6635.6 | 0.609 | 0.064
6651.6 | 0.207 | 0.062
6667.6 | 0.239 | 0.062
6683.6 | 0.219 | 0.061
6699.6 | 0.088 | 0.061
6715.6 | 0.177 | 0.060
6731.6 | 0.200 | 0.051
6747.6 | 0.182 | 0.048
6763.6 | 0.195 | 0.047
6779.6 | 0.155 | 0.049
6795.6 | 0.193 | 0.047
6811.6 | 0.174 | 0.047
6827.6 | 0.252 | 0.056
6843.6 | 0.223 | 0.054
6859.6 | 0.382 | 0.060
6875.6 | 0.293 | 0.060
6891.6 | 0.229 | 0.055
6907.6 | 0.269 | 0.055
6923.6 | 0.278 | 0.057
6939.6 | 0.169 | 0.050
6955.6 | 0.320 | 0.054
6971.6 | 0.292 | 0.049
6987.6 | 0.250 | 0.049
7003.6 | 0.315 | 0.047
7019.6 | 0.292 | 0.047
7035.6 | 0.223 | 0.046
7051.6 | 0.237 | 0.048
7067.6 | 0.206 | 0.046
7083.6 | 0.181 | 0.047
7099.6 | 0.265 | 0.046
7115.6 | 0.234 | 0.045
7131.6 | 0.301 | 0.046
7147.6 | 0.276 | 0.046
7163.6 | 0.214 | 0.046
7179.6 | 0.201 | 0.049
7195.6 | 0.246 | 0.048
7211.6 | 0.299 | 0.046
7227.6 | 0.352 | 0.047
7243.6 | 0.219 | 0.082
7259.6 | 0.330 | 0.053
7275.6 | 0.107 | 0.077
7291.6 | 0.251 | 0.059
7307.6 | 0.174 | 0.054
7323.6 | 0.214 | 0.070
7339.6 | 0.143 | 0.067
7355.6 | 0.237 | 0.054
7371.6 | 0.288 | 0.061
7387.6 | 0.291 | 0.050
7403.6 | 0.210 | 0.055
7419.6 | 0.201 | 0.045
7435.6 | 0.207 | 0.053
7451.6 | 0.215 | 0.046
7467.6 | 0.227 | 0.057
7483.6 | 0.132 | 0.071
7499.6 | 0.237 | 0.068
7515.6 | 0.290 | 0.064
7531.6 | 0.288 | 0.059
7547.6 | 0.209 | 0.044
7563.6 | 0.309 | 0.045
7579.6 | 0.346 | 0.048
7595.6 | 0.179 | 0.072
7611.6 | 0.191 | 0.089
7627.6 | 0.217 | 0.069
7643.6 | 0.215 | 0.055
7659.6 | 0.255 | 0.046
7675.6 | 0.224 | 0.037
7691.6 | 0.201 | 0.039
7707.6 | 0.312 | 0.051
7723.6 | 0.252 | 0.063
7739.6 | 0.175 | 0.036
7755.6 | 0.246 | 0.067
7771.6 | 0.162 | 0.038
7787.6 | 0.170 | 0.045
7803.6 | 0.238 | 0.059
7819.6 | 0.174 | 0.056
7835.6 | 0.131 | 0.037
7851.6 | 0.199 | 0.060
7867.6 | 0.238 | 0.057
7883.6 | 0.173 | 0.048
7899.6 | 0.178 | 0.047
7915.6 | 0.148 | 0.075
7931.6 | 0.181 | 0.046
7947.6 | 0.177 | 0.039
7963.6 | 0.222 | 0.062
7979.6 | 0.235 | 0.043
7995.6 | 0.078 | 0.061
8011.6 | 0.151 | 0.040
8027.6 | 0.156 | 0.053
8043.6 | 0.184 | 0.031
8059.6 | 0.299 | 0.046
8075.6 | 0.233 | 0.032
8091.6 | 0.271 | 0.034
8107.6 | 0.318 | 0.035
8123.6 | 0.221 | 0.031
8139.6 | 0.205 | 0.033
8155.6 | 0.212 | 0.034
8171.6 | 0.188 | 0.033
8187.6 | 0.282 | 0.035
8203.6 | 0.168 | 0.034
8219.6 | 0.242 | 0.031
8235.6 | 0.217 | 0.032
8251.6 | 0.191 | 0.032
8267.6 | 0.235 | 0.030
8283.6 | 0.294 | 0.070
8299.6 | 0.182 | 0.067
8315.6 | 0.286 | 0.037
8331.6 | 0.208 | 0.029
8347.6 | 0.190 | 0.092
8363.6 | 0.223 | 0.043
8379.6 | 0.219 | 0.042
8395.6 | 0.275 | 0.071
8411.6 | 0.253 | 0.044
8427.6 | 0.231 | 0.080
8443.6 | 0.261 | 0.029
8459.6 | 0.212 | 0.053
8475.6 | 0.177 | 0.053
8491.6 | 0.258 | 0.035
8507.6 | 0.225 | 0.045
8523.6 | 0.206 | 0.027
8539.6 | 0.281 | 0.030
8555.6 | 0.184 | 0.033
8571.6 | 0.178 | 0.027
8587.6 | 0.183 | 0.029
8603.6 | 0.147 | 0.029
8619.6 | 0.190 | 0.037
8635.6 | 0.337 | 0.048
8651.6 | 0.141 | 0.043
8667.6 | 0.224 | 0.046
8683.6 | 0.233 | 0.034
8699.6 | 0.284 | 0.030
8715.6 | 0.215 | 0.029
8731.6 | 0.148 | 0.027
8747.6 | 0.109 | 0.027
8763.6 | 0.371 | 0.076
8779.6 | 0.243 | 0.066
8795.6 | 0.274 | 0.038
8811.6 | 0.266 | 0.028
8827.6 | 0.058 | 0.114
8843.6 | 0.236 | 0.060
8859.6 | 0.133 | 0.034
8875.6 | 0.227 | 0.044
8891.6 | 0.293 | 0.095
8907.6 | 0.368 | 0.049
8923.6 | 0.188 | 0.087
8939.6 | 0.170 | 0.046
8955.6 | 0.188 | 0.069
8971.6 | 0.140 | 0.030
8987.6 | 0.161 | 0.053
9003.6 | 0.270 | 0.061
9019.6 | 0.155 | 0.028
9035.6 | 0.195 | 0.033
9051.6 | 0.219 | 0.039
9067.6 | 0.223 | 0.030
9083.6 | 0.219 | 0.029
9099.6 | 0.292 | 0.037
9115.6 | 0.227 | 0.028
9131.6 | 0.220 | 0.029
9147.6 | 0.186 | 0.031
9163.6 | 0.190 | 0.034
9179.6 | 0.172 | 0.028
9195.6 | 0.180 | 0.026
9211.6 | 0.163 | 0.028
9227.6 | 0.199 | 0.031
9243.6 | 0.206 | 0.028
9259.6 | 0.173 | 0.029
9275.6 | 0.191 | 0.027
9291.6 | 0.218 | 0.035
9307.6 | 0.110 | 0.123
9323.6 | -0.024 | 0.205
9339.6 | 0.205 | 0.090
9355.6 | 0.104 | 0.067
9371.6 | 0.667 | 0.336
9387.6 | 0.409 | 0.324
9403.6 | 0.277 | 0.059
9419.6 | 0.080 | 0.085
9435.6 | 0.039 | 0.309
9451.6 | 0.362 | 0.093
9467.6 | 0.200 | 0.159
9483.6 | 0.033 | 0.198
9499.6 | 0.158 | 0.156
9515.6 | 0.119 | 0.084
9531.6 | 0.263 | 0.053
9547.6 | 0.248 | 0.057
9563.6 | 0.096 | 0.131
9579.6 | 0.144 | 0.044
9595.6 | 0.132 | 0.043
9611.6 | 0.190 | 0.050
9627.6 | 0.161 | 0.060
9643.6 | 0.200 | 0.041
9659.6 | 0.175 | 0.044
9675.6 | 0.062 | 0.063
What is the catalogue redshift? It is 0.777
